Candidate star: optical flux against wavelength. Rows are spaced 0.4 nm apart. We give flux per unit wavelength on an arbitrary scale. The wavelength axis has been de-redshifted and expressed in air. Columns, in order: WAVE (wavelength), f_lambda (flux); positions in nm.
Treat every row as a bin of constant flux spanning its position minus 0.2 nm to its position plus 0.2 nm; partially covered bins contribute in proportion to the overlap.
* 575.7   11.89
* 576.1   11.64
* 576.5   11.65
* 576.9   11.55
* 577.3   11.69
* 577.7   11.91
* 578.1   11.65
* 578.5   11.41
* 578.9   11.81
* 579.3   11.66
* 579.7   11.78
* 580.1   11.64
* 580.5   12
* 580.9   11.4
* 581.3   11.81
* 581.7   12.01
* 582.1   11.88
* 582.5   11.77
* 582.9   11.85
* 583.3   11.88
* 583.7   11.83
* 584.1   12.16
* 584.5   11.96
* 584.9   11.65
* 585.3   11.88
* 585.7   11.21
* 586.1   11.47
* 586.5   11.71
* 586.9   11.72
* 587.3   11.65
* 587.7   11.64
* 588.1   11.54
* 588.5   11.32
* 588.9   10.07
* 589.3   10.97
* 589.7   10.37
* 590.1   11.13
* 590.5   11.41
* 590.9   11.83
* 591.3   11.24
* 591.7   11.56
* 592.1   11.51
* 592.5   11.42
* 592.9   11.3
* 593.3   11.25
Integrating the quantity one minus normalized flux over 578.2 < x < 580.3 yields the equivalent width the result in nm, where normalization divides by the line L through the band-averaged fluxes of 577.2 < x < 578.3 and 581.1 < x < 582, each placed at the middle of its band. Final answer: 0.03 nm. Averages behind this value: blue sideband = 11.8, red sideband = 11.9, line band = 11.7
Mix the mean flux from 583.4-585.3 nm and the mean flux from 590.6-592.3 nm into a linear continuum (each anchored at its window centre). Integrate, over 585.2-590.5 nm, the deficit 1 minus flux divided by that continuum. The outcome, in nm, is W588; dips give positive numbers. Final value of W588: 0.20 nm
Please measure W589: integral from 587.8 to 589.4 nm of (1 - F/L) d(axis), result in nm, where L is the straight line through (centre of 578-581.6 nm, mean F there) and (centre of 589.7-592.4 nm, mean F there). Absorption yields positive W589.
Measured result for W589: 0.06 nm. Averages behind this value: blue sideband 11.7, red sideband 11.4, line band 11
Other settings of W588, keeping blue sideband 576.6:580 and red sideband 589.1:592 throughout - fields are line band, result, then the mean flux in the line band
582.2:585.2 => -0.10 nm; 11.9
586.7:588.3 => -0.04 nm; 11.6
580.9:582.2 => -0.03 nm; 11.8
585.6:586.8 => -0.01 nm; 11.5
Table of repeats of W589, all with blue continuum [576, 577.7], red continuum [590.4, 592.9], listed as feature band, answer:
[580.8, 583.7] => -0.05 nm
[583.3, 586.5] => -0.05 nm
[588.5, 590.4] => 0.13 nm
